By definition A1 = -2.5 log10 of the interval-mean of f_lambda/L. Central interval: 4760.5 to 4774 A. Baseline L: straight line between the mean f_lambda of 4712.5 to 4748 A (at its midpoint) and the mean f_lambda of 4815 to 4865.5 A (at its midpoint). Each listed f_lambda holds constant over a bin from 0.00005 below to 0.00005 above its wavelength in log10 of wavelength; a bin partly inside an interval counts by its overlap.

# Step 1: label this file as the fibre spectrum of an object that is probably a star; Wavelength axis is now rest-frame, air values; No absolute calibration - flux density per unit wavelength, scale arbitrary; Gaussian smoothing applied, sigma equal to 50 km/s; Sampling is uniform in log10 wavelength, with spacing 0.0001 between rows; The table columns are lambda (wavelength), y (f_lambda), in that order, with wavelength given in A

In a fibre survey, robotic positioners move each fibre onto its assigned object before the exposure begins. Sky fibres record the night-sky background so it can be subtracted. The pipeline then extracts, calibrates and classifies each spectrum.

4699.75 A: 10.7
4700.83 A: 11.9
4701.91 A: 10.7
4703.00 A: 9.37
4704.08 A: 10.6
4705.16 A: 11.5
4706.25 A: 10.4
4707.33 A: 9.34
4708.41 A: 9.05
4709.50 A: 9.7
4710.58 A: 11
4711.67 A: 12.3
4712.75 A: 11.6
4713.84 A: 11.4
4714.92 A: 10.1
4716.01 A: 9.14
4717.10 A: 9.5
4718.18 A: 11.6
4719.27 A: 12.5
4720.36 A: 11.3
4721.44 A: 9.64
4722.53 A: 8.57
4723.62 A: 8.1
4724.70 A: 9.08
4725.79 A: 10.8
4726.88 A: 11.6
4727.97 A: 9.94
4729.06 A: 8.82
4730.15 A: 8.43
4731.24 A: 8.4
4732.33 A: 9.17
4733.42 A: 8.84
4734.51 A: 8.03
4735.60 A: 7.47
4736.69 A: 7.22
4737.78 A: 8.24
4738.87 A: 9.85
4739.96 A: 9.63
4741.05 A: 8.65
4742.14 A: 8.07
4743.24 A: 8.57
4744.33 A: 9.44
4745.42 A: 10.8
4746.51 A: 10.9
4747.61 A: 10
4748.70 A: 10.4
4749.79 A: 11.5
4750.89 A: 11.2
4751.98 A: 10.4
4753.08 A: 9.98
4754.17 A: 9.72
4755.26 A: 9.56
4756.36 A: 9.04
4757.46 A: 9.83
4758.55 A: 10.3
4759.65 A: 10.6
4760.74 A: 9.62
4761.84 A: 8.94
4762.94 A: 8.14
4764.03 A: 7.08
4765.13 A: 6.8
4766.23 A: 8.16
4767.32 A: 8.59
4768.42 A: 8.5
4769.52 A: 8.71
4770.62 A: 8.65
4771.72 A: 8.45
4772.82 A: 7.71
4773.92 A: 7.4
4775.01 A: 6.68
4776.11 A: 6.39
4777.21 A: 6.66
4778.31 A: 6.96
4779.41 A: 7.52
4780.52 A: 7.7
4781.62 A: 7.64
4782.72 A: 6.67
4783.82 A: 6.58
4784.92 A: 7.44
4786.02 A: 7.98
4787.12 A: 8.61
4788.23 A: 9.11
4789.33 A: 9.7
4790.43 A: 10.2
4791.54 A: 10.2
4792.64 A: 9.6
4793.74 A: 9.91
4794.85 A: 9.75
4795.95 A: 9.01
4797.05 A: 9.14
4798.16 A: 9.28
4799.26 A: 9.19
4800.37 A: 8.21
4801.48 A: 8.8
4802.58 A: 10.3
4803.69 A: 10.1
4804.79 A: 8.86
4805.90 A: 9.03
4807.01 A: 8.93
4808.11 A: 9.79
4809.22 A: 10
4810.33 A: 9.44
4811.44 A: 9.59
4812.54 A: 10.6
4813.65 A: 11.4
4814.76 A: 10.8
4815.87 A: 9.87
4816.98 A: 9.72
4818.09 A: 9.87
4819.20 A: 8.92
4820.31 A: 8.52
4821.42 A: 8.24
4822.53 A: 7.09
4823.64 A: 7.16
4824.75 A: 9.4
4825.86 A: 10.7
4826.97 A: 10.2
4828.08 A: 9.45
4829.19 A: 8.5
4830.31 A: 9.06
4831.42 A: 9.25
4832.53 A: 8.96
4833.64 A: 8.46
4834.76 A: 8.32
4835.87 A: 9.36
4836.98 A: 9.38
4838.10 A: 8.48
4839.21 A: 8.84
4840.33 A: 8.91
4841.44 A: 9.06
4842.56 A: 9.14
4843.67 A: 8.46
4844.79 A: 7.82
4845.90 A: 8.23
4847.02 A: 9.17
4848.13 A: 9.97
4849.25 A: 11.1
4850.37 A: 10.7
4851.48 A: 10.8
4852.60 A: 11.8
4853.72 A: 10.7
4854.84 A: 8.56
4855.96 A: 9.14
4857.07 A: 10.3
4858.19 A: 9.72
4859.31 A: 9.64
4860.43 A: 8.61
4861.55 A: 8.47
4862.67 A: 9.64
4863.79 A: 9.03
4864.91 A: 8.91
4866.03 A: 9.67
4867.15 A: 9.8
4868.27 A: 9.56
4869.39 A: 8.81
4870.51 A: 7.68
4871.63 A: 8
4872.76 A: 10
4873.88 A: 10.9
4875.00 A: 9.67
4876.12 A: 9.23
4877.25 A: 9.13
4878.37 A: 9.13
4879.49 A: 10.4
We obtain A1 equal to 0.152 mag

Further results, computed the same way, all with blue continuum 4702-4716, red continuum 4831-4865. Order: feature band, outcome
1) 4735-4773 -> 0.11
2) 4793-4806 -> 0.05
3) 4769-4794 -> 0.22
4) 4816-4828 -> 0.06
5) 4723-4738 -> 0.16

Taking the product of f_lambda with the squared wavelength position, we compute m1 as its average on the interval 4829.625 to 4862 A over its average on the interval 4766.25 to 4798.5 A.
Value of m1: 1.2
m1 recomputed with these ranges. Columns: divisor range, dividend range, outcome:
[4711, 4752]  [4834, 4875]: 1.01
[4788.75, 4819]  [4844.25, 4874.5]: 1.01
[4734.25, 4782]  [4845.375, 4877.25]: 1.14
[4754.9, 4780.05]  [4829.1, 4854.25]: 1.17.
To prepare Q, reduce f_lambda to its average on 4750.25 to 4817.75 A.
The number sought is 8.94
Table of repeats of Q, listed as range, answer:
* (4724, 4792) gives 8.82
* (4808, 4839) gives 9.29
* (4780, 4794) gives 8.54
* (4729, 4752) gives 9.26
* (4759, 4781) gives 7.97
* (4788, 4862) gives 9.39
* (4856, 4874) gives 9.25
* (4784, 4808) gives 9.18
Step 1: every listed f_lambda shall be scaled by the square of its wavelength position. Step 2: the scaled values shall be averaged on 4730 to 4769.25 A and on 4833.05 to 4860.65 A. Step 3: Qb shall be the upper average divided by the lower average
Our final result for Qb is 1.1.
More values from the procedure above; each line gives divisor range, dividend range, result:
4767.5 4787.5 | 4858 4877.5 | 1.27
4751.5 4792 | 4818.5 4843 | 1.08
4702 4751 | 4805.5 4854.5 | 1.00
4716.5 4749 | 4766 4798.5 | 0.90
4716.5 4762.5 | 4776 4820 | 0.96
